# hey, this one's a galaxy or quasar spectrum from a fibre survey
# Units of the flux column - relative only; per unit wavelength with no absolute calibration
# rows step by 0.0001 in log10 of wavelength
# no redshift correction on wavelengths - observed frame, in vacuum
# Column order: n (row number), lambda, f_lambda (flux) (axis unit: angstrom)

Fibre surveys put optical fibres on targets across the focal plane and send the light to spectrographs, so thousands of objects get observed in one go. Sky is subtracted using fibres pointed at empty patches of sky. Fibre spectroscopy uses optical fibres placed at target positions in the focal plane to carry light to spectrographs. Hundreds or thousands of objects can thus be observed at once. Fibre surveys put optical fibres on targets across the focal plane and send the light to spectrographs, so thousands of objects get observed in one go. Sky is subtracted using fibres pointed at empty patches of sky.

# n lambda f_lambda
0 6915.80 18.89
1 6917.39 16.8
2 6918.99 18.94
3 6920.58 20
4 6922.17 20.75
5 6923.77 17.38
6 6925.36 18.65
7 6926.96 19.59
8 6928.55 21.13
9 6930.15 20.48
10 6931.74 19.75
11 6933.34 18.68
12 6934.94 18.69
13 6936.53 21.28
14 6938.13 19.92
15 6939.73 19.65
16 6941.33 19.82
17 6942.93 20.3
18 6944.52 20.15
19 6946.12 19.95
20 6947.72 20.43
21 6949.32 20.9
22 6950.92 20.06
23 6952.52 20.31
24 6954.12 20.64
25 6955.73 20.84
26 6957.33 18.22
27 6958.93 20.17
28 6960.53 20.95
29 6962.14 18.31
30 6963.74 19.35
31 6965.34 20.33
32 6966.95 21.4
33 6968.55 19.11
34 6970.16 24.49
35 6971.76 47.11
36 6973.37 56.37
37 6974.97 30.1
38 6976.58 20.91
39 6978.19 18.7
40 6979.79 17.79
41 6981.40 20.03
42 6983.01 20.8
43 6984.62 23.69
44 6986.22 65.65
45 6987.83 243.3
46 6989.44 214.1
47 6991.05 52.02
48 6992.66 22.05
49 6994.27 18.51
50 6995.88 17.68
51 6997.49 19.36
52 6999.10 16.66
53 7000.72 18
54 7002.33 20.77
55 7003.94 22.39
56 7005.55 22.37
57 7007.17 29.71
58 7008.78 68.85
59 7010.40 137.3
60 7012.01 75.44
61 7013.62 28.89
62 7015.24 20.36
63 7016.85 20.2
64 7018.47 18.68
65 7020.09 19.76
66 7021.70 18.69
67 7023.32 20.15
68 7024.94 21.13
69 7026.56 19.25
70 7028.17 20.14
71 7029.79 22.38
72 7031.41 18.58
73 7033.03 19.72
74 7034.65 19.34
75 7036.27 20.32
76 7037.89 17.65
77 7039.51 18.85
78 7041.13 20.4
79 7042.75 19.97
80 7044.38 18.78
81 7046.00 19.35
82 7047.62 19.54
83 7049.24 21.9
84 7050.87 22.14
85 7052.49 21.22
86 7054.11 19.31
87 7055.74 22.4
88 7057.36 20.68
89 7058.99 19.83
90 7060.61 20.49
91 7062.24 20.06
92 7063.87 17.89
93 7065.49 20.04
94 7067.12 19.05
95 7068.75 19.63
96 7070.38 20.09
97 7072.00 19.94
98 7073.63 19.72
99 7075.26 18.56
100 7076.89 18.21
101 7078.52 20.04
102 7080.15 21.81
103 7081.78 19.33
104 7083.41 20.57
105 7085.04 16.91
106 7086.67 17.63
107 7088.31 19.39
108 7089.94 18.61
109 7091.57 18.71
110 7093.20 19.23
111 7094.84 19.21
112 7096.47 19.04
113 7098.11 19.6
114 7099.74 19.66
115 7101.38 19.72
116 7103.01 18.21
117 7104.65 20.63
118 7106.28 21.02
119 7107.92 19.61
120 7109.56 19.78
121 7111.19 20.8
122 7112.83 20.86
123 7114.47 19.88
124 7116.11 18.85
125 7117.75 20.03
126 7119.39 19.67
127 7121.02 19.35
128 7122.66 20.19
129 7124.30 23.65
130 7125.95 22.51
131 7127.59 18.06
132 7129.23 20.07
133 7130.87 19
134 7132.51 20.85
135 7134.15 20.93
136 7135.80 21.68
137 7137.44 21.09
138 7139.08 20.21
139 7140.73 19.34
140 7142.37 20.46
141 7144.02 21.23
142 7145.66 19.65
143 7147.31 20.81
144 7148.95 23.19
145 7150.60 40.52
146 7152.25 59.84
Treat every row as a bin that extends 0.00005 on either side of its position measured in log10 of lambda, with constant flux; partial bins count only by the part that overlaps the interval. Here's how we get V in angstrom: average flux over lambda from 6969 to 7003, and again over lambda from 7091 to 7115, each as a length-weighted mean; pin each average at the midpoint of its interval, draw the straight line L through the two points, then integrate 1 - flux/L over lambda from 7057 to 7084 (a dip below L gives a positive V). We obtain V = 7.4 angstrom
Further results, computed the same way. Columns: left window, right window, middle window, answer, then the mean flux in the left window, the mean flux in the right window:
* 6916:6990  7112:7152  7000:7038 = -3.4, 31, 21.9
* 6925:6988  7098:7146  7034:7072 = 4.9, 26.6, 20.2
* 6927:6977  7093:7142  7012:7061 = 0.1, 22.5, 20.1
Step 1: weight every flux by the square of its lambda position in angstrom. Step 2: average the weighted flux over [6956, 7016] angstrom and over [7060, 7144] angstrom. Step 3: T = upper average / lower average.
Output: 0.49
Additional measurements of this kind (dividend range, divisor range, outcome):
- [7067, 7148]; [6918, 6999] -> 0.66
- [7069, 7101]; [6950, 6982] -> 0.84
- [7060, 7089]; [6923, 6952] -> 1.02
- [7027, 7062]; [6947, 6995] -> 0.52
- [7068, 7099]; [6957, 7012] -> 0.46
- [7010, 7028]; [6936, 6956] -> 1.68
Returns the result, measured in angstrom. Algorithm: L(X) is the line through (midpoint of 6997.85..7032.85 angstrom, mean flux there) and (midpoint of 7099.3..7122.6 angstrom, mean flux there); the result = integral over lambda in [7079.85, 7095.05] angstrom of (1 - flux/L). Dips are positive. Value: 2.40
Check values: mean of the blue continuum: 31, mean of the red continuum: 19.9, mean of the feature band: 19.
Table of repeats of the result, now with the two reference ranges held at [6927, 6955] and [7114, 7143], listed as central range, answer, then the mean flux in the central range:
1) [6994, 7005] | 0.6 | 19.2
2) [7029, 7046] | 0.5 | 19.6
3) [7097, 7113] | 0.3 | 19.9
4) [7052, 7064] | -0.1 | 20.3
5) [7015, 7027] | 0.3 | 19.8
